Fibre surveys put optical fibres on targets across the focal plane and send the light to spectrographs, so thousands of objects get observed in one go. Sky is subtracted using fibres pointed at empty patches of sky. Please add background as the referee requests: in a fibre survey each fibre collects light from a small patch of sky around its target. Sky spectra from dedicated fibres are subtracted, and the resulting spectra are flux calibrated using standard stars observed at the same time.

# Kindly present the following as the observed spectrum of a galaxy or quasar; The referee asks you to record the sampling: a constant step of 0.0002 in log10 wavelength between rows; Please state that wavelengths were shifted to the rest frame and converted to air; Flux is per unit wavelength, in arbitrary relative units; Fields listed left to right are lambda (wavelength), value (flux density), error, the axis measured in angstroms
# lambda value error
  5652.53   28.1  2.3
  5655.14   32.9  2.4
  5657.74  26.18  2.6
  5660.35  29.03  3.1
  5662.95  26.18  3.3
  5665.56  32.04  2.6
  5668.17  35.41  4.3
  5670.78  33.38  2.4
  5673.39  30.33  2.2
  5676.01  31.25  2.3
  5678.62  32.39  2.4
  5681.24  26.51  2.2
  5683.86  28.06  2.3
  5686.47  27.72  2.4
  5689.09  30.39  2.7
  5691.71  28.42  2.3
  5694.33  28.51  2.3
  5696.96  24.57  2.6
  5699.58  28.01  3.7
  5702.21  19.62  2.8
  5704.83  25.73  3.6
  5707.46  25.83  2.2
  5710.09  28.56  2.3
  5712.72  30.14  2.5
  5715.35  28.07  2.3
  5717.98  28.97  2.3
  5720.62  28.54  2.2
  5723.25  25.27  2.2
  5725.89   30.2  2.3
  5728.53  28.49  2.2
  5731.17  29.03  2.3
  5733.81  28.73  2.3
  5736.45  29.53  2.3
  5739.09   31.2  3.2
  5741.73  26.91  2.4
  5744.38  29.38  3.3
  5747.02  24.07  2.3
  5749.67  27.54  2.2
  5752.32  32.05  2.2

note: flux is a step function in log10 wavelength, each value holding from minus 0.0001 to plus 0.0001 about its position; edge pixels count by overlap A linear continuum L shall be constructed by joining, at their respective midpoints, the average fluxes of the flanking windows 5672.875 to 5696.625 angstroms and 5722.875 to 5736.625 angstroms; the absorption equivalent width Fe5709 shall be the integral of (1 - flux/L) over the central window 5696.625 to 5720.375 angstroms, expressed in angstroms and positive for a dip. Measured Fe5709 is 1.7 angstroms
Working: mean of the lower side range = 29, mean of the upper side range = 28.7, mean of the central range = 26.8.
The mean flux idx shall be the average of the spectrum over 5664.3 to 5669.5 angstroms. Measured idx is 33.7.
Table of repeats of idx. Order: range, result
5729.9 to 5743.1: 29.1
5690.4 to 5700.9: 27.4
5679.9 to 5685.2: 27.3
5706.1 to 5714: 28.1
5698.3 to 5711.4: 25.5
